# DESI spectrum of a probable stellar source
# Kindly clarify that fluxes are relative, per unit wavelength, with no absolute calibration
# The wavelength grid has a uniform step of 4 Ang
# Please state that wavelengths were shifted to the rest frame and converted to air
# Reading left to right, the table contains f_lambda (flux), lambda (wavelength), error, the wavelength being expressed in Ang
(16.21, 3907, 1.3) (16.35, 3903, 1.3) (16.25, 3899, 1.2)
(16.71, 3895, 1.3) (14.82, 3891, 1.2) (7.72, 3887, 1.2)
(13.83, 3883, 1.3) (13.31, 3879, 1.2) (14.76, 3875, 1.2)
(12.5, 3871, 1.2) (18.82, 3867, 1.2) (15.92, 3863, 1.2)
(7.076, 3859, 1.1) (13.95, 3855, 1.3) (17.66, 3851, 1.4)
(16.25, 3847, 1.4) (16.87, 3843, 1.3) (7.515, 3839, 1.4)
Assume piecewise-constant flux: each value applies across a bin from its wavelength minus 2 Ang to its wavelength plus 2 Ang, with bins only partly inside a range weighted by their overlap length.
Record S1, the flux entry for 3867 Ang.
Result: 18.82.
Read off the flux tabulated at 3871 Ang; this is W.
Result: 12.5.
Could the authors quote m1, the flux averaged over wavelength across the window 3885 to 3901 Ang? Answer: 13.9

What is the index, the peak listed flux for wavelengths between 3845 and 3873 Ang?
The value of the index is 18.82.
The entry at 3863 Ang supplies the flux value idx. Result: 15.92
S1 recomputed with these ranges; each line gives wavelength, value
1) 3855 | 13.95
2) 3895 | 16.71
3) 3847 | 16.25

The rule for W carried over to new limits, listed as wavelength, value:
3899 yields 16.25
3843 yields 16.87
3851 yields 17.66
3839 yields 7.515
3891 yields 14.82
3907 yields 16.21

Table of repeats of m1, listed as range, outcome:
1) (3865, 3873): 15.7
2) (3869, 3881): 13.5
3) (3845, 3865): 14.2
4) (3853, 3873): 13.7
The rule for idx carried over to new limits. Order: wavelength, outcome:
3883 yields 13.83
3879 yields 13.31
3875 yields 14.76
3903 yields 16.35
